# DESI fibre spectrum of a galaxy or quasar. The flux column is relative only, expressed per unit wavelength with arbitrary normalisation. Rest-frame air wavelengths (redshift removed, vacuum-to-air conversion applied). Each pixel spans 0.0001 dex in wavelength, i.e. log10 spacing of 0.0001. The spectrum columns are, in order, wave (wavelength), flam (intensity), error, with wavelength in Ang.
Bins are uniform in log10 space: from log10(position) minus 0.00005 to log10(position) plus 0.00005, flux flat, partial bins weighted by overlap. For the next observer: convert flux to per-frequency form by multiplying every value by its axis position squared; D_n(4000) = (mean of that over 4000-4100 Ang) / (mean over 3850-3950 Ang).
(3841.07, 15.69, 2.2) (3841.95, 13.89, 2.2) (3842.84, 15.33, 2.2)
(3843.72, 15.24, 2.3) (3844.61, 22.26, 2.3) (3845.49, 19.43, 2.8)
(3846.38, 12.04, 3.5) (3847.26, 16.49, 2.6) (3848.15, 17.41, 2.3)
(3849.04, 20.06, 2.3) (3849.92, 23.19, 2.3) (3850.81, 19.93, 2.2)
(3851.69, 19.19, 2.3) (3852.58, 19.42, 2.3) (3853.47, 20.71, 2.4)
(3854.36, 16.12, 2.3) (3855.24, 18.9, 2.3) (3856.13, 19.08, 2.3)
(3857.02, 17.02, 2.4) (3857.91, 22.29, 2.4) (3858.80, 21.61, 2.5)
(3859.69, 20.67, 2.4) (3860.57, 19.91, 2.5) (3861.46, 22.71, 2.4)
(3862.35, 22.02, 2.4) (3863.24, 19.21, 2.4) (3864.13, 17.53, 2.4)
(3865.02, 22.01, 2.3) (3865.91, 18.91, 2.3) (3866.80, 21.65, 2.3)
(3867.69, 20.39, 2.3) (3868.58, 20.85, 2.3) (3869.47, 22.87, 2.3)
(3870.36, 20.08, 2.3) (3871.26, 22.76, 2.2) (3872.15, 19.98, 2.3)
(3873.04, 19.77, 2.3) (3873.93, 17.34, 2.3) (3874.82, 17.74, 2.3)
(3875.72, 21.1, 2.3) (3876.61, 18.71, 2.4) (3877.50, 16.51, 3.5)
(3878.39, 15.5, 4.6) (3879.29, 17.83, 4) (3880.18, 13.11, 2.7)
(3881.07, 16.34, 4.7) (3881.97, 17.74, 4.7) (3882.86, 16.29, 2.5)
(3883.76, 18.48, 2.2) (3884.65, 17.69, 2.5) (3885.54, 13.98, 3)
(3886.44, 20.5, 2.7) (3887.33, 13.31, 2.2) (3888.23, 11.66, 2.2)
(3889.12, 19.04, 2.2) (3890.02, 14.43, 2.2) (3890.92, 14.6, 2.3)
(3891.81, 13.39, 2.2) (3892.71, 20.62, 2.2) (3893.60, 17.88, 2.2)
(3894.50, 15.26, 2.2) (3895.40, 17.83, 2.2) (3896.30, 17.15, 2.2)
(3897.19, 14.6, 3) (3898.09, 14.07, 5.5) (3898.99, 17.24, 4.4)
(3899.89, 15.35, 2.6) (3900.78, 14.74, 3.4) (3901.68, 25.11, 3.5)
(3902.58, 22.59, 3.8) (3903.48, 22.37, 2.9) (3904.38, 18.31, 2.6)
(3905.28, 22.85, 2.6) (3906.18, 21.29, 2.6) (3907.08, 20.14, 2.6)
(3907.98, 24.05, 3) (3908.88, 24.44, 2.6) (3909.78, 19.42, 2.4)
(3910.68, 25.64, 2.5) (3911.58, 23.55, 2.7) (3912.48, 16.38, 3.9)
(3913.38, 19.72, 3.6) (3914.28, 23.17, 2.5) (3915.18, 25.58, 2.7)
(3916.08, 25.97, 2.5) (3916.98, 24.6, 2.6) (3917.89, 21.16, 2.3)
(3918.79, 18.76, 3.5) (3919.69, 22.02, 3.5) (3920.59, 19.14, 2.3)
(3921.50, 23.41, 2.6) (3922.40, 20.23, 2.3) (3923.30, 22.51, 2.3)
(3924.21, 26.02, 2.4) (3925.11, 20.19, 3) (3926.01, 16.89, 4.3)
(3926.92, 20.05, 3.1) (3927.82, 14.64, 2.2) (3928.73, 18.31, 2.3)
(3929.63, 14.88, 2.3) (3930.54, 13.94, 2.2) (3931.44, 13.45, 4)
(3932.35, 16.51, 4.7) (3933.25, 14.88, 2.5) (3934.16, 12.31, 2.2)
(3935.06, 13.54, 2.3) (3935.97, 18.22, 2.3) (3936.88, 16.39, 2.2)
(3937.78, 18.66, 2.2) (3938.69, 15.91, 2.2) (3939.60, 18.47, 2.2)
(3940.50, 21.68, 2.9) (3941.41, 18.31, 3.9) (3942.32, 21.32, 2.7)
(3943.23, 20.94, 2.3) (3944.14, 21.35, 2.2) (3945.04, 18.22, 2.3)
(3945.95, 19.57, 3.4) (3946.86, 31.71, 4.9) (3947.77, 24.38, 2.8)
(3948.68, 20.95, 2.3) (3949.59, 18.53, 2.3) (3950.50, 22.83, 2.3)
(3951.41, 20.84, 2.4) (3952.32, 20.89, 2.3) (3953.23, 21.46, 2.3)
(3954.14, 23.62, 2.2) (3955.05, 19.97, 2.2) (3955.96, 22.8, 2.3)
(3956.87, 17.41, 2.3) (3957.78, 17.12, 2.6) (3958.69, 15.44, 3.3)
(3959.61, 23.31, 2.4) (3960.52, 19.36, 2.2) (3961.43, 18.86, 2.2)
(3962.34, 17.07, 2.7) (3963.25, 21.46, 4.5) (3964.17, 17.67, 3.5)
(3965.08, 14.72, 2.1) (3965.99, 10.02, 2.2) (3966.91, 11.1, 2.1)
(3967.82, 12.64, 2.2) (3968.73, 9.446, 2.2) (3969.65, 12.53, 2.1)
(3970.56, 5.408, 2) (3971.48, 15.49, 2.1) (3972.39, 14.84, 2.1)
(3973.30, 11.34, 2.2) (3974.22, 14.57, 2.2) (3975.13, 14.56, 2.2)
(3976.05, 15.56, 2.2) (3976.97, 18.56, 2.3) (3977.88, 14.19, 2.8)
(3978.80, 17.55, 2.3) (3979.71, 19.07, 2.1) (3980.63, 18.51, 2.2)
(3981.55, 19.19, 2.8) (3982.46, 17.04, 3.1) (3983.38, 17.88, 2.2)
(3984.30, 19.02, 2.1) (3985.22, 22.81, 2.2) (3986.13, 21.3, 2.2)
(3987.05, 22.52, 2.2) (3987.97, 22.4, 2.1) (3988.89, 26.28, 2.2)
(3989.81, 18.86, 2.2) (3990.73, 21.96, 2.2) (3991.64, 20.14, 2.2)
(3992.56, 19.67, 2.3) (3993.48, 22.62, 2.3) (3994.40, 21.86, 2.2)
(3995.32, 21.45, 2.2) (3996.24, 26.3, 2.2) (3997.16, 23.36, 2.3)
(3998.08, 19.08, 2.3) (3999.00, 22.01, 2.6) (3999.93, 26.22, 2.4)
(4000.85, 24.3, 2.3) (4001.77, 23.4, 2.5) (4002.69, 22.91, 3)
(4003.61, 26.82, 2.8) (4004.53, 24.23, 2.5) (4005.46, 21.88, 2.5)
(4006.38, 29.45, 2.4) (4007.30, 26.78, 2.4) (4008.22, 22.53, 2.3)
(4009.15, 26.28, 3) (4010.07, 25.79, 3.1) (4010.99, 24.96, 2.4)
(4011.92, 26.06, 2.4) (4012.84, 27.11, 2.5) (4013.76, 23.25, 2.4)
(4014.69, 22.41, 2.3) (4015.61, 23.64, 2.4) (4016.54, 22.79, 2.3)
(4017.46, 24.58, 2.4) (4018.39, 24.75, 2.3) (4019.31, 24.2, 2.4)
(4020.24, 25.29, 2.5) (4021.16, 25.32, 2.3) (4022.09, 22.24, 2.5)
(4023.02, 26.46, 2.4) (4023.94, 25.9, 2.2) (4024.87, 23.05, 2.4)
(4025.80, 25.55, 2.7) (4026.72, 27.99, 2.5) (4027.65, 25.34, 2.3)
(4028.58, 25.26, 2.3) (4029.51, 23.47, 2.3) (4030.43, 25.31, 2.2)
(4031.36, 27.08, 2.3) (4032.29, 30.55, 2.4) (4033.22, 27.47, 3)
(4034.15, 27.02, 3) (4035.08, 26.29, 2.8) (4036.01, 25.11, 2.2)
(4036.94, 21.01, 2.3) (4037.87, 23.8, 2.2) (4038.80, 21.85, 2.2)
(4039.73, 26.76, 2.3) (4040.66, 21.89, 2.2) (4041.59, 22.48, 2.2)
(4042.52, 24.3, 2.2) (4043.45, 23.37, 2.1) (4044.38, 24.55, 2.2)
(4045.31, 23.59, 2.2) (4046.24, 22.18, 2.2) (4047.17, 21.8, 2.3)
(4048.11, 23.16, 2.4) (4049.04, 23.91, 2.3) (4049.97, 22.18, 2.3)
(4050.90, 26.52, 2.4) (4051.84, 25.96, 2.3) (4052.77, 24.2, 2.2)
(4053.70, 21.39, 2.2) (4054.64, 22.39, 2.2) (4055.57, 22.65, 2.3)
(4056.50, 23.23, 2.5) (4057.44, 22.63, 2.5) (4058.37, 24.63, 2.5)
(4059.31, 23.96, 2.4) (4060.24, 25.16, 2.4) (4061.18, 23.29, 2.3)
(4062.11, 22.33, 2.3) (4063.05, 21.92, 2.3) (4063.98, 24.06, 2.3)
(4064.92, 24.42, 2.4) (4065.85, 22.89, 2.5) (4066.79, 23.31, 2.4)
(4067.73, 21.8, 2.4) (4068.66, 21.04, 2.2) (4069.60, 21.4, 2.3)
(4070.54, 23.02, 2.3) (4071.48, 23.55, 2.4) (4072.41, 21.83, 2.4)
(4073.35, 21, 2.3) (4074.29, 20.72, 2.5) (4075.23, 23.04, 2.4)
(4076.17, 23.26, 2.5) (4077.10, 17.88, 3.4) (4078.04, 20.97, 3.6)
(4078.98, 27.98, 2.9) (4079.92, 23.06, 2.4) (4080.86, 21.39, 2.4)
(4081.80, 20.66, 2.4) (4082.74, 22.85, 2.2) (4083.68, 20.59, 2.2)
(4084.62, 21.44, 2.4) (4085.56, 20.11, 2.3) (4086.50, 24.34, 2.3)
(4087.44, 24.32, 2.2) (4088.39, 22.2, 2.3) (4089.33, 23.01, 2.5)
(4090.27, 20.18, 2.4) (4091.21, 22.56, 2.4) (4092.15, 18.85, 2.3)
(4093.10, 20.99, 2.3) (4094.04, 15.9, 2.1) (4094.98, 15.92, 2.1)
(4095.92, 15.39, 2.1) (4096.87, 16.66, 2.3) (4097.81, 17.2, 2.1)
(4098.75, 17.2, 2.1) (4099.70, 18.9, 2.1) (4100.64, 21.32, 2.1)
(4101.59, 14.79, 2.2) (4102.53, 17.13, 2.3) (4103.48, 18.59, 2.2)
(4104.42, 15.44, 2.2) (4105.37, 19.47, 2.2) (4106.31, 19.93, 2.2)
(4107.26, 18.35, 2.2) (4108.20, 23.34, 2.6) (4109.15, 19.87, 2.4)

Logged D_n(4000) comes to 1.30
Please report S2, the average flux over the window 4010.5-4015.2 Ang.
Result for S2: 24.8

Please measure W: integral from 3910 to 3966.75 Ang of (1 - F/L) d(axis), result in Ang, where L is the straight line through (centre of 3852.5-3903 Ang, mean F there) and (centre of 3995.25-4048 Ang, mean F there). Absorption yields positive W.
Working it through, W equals 3.54 Ang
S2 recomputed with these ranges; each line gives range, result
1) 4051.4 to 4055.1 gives 23.5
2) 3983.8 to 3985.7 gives 20.9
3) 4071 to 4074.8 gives 21.8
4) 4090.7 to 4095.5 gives 18.8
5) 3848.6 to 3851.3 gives 21.1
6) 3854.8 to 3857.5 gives 18.4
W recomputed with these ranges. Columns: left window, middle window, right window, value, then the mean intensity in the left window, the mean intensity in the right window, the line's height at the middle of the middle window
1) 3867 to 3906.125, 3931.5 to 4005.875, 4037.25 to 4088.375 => 4.31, 17.9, 22.9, 20.2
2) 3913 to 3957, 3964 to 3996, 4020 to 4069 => 6.55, 19.9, 24.1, 21.7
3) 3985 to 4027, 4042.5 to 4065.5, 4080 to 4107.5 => -2.12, 23.9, 19.6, 21.5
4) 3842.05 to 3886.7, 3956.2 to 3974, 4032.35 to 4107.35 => 4.61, 18.9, 22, 20.4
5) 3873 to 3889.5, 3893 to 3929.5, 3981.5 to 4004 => -3.95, 16.9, 22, 18.3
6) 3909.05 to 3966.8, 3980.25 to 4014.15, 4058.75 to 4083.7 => -3.19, 19.6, 22.5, 20.9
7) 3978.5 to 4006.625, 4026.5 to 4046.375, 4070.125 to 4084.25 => -2.56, 21.9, 22.1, 22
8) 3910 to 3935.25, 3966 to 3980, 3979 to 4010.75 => 5.19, 19.6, 22.5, 21.6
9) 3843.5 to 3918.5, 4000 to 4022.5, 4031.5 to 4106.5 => -3.68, 19.2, 22.1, 21.2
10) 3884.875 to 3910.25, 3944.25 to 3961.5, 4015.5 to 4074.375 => -0.59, 18.1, 23.9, 20.3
